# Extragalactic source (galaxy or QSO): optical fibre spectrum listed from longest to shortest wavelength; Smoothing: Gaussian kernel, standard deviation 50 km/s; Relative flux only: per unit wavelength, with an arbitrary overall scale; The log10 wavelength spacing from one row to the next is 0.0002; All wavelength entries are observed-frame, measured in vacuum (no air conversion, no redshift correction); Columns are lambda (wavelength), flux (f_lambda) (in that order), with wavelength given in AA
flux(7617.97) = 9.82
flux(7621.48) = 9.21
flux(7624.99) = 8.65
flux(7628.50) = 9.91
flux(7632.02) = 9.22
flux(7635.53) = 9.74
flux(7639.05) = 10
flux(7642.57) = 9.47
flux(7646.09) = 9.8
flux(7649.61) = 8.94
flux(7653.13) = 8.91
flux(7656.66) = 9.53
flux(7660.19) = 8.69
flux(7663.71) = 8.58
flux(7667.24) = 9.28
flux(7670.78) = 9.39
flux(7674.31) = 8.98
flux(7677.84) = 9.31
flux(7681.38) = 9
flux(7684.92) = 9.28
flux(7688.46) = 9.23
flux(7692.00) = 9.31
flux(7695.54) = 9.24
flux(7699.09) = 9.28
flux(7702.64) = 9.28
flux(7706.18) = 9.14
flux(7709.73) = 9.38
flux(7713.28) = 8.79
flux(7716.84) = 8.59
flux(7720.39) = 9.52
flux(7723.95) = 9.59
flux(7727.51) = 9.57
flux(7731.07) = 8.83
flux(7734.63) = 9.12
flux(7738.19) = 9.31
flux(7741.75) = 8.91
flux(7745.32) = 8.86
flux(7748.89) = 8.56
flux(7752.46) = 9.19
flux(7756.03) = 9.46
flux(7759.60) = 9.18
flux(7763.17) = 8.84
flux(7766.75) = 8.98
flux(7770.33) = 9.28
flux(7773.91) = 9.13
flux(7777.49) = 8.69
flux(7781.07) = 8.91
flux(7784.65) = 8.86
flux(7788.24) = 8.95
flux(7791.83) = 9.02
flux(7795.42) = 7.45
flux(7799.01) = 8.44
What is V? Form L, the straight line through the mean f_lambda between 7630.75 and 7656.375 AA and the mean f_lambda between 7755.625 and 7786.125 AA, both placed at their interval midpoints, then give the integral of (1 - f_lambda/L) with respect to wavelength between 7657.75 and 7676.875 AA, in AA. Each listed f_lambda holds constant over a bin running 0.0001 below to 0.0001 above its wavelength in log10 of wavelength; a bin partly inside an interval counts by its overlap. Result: 0.7 AA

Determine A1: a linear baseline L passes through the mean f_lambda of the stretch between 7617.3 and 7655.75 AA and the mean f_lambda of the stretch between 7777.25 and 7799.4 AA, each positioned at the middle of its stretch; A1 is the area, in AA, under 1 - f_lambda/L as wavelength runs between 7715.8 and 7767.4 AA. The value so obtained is -1.4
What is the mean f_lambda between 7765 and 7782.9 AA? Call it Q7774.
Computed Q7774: 9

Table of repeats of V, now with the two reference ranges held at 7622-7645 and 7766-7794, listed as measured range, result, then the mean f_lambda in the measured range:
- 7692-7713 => 0.01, 9.24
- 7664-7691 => 0.44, 9.18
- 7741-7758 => 0.12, 9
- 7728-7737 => 0.05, 9.09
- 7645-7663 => 0.58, 9.12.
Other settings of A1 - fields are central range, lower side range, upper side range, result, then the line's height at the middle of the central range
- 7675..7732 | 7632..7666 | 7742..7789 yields -0.4 AA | 9.15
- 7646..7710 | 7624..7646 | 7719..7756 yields 1.5 AA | 9.38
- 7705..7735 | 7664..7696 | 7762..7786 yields -0.3 AA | 9.09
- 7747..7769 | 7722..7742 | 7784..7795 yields 0.0 AA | 9.03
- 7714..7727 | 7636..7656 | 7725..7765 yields -0.1 AA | 9.18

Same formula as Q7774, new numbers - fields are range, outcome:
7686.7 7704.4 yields 9.27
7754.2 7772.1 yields 9.15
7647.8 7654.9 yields 8.93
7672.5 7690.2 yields 9.16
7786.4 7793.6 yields 8.98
